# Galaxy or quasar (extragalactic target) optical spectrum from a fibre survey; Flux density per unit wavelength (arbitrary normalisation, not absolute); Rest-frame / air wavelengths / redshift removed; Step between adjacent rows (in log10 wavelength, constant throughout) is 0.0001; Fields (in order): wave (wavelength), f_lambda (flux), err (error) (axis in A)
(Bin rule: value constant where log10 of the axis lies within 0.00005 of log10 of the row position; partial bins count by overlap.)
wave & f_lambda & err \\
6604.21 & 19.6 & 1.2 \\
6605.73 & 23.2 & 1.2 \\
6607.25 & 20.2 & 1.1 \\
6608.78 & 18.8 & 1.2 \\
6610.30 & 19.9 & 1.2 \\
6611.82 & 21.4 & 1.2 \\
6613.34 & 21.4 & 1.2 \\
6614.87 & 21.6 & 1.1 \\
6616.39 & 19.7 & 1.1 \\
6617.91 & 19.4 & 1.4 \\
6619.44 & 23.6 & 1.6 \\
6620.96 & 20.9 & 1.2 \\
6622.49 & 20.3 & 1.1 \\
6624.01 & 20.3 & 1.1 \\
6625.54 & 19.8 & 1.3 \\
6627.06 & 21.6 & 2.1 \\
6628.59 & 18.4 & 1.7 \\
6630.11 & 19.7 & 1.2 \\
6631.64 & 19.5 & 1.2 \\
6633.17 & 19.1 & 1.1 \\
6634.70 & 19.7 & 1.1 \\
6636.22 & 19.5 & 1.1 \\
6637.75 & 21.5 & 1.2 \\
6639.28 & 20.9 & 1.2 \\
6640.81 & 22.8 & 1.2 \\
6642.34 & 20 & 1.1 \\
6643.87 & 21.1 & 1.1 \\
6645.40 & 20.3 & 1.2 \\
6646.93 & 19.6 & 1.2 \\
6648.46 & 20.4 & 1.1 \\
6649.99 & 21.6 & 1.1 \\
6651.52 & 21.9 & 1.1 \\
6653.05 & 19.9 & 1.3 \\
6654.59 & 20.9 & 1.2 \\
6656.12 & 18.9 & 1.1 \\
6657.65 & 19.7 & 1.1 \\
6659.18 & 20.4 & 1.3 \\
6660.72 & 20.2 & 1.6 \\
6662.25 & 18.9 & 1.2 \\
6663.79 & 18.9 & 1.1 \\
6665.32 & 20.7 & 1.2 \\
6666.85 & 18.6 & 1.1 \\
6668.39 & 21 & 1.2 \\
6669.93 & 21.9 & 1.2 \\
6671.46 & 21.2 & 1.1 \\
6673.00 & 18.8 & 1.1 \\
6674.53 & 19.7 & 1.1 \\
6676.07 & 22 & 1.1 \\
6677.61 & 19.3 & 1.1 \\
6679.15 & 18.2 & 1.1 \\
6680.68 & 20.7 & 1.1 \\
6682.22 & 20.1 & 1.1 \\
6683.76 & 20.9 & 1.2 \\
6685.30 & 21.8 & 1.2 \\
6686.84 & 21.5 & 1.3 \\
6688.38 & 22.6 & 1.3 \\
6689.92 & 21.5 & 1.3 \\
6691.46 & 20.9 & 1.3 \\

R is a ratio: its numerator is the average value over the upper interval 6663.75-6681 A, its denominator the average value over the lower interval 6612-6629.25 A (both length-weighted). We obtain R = 0.97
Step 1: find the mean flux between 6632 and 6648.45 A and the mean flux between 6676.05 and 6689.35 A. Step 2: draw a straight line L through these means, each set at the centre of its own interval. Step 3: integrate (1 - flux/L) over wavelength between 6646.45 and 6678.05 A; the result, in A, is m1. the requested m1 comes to 0.5 A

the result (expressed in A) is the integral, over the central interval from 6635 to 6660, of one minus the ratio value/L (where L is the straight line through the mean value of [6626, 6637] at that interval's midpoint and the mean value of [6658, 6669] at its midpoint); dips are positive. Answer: -1.1 A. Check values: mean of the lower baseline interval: 19.7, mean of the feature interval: 20.6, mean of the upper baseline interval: 19.8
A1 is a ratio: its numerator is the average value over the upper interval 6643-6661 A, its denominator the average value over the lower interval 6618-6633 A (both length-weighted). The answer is 1.00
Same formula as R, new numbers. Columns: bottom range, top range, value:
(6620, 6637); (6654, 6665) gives 0.99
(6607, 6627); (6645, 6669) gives 0.98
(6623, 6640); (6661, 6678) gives 1.01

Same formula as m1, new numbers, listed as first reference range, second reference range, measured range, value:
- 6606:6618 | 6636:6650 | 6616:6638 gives 0.5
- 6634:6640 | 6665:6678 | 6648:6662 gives 0.0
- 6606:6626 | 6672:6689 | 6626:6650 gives 0.3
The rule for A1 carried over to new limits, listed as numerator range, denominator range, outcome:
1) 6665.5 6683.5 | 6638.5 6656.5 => 0.97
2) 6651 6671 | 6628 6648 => 1.00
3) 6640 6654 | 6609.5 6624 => 1.00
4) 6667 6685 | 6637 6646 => 0.96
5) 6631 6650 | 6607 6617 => 1.00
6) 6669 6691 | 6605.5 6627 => 1.00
